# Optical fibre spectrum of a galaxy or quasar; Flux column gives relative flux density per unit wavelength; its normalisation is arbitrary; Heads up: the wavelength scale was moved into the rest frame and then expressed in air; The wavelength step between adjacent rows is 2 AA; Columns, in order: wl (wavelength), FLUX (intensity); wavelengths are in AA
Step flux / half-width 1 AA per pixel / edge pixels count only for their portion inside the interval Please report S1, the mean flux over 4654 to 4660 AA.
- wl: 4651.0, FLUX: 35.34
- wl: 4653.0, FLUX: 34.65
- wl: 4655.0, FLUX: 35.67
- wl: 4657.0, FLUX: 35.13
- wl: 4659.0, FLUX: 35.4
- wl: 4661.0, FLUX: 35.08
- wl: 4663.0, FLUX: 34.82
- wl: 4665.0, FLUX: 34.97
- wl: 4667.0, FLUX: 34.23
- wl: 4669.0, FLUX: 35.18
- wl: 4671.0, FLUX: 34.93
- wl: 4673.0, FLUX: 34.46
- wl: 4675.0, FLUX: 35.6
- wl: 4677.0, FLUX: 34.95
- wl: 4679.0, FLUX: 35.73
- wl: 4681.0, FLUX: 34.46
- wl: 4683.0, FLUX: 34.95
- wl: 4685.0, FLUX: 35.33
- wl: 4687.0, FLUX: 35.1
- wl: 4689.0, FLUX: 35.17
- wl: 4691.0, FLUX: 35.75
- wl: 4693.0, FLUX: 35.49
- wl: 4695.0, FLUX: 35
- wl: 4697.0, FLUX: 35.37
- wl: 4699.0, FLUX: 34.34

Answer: 35.4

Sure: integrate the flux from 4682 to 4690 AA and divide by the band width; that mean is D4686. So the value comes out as 35.1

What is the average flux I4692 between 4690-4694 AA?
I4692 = 35.6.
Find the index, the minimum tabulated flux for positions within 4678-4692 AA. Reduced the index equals 34.46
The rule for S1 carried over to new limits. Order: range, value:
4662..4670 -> 34.8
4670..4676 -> 35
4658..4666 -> 35.1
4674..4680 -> 35.4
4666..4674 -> 34.7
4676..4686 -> 35.1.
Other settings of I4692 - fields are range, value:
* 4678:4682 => 35.1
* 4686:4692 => 35.3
